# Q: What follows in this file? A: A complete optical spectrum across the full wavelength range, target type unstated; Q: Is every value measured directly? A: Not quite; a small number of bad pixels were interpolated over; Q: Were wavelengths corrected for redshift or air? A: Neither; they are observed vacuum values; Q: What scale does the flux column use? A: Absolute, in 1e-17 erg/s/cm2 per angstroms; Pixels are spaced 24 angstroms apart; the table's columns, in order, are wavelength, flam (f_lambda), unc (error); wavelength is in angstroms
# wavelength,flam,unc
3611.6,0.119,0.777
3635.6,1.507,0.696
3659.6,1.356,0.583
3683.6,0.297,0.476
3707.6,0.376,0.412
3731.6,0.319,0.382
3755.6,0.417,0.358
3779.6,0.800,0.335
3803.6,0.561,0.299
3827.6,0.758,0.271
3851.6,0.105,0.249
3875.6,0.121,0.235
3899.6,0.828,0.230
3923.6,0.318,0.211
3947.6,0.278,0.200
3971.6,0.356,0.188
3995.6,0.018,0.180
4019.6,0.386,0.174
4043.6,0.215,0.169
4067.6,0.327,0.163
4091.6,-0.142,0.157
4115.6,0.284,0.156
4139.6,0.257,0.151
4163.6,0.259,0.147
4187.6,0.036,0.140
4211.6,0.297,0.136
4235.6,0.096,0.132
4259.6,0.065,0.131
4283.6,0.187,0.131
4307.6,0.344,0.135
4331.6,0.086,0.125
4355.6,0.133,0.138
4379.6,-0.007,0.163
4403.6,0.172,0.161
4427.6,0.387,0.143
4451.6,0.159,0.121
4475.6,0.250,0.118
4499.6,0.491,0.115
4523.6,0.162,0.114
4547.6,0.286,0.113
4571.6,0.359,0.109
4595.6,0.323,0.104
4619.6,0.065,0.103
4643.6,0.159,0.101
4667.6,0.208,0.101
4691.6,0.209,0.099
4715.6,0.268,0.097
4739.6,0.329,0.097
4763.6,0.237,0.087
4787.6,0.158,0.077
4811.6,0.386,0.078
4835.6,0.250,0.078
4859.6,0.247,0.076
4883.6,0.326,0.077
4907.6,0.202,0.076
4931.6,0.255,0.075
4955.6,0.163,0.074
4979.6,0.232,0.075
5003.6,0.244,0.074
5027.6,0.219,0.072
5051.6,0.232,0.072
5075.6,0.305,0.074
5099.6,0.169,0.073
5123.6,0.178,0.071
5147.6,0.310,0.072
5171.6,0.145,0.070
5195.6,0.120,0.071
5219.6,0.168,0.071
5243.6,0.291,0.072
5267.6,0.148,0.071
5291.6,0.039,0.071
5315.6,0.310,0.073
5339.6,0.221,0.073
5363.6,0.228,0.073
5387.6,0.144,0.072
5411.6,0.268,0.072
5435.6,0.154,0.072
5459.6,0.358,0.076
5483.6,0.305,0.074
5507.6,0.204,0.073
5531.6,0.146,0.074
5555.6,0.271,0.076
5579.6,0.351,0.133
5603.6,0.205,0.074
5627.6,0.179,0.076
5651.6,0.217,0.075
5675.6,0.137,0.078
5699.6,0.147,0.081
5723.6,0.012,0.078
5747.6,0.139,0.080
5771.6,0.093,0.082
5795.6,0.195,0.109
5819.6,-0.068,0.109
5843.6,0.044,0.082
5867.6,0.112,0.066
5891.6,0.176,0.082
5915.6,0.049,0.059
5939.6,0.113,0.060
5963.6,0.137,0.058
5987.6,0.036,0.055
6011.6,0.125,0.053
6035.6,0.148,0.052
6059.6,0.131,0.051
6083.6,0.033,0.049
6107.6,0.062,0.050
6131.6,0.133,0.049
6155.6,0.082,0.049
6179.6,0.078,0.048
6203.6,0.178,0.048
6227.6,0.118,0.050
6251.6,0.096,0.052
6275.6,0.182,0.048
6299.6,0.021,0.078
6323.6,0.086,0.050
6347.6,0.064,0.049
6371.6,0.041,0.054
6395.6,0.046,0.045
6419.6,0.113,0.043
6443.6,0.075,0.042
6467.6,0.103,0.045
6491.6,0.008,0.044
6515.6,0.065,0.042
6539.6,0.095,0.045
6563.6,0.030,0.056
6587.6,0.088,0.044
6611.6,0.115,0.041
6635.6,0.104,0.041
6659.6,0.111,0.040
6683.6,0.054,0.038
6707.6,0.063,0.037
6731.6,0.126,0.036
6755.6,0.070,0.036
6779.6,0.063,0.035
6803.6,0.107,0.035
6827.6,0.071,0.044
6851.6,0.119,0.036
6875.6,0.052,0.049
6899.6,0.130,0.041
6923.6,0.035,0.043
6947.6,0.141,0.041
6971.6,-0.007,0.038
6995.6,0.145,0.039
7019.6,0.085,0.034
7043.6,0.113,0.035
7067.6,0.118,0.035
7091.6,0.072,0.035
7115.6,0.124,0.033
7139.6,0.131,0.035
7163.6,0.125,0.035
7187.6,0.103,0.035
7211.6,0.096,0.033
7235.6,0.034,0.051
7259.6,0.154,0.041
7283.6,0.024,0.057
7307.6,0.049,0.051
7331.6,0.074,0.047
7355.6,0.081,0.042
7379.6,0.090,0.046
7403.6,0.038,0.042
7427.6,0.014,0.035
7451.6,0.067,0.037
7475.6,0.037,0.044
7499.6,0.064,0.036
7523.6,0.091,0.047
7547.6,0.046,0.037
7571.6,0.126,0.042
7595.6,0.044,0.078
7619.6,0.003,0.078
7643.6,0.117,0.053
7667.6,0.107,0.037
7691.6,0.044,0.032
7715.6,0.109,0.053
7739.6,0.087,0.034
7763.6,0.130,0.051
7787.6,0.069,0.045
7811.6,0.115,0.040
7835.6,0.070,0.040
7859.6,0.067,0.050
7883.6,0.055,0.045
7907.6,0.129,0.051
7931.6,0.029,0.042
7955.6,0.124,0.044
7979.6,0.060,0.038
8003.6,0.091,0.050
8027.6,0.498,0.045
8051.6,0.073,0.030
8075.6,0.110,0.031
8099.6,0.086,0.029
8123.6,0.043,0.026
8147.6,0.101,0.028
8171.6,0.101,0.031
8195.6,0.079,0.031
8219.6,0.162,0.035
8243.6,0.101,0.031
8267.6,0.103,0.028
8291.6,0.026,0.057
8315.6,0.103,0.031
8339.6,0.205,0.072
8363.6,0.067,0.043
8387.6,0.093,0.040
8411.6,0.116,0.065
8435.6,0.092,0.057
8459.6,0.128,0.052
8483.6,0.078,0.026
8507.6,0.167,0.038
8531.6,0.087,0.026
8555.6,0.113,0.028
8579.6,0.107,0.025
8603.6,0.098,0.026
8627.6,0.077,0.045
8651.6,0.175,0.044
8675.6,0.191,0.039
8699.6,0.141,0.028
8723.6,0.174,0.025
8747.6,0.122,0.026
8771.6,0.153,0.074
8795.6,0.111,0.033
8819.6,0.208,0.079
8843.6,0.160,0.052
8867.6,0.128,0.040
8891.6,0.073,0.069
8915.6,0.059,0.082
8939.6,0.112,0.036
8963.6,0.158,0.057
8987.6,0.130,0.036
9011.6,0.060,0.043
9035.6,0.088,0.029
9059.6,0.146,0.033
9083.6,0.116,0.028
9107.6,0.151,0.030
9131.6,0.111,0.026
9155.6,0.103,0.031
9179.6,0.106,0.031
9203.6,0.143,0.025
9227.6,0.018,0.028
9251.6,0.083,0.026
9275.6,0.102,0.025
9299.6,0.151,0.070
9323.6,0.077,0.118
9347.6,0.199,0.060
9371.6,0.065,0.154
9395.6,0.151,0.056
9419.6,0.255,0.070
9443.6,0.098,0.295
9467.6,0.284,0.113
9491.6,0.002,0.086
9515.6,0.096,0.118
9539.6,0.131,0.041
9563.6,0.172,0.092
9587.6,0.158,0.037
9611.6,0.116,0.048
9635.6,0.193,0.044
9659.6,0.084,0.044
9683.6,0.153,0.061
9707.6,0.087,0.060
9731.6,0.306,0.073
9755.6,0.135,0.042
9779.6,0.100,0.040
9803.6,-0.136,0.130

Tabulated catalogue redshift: 1.15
